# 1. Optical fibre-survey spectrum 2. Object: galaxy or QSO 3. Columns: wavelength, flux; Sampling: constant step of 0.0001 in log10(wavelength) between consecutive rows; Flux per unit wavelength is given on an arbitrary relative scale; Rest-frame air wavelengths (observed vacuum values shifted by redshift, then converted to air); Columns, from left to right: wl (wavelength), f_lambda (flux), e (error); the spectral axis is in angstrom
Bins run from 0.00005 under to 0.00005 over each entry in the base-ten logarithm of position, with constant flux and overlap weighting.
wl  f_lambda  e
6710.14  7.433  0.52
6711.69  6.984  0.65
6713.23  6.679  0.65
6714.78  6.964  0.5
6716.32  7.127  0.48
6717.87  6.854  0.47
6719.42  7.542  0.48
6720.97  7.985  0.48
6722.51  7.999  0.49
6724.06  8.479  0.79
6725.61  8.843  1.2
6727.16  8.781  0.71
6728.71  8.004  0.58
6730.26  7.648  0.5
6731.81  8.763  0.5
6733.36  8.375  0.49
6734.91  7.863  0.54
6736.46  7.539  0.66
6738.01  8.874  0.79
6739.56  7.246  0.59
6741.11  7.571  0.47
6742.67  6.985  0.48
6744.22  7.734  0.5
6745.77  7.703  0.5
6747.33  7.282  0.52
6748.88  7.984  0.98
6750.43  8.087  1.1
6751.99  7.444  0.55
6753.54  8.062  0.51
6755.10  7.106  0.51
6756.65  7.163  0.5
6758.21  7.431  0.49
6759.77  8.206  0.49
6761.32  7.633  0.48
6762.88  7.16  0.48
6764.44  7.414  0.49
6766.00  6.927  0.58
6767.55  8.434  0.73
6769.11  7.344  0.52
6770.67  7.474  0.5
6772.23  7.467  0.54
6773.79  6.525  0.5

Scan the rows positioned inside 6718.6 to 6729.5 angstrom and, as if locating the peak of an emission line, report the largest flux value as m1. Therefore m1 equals 8.843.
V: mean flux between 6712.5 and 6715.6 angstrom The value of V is 6.83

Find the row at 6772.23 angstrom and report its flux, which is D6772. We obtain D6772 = 7.467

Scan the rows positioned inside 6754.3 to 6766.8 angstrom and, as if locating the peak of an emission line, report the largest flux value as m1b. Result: 8.206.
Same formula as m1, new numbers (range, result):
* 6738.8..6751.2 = 8.087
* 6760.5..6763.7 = 7.633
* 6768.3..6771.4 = 7.474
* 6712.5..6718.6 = 7.127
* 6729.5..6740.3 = 8.874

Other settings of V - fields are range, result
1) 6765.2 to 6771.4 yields 7.55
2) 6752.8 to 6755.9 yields 7.58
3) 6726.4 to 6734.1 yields 8.31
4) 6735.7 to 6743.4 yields 7.64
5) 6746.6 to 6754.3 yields 7.78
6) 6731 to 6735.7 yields 8.33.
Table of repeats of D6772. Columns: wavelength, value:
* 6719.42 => 7.542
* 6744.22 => 7.734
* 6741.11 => 7.571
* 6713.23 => 6.679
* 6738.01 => 8.874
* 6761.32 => 7.633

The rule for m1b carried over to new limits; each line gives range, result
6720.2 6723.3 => 7.999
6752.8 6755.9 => 8.062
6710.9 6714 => 6.984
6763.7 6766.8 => 7.414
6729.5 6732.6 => 8.763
